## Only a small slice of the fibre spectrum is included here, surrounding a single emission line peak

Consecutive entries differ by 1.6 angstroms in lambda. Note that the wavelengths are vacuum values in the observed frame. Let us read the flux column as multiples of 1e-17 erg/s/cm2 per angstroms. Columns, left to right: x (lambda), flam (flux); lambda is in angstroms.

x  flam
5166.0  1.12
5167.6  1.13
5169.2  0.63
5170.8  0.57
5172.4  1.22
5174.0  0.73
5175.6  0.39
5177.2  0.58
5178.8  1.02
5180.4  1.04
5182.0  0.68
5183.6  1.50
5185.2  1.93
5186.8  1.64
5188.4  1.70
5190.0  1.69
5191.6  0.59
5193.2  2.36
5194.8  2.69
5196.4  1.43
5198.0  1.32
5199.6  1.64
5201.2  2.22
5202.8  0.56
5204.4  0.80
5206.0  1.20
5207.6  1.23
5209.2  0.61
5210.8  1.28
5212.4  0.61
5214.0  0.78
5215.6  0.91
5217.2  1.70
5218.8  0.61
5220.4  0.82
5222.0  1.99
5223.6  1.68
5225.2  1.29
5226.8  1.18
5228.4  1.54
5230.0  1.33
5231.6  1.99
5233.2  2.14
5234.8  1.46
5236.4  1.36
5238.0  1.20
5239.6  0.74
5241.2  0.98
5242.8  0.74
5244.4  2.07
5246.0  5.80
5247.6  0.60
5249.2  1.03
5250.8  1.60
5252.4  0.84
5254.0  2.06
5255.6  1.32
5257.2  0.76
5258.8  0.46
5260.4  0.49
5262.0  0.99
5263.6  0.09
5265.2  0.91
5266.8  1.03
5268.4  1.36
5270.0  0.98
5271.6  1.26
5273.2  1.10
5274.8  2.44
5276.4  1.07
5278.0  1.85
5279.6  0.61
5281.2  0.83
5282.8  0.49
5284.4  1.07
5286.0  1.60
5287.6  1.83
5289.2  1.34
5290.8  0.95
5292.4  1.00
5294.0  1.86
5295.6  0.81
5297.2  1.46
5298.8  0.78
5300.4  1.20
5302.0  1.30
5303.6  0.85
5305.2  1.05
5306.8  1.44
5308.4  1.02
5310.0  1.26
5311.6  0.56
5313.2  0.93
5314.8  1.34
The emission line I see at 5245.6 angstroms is [O III]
